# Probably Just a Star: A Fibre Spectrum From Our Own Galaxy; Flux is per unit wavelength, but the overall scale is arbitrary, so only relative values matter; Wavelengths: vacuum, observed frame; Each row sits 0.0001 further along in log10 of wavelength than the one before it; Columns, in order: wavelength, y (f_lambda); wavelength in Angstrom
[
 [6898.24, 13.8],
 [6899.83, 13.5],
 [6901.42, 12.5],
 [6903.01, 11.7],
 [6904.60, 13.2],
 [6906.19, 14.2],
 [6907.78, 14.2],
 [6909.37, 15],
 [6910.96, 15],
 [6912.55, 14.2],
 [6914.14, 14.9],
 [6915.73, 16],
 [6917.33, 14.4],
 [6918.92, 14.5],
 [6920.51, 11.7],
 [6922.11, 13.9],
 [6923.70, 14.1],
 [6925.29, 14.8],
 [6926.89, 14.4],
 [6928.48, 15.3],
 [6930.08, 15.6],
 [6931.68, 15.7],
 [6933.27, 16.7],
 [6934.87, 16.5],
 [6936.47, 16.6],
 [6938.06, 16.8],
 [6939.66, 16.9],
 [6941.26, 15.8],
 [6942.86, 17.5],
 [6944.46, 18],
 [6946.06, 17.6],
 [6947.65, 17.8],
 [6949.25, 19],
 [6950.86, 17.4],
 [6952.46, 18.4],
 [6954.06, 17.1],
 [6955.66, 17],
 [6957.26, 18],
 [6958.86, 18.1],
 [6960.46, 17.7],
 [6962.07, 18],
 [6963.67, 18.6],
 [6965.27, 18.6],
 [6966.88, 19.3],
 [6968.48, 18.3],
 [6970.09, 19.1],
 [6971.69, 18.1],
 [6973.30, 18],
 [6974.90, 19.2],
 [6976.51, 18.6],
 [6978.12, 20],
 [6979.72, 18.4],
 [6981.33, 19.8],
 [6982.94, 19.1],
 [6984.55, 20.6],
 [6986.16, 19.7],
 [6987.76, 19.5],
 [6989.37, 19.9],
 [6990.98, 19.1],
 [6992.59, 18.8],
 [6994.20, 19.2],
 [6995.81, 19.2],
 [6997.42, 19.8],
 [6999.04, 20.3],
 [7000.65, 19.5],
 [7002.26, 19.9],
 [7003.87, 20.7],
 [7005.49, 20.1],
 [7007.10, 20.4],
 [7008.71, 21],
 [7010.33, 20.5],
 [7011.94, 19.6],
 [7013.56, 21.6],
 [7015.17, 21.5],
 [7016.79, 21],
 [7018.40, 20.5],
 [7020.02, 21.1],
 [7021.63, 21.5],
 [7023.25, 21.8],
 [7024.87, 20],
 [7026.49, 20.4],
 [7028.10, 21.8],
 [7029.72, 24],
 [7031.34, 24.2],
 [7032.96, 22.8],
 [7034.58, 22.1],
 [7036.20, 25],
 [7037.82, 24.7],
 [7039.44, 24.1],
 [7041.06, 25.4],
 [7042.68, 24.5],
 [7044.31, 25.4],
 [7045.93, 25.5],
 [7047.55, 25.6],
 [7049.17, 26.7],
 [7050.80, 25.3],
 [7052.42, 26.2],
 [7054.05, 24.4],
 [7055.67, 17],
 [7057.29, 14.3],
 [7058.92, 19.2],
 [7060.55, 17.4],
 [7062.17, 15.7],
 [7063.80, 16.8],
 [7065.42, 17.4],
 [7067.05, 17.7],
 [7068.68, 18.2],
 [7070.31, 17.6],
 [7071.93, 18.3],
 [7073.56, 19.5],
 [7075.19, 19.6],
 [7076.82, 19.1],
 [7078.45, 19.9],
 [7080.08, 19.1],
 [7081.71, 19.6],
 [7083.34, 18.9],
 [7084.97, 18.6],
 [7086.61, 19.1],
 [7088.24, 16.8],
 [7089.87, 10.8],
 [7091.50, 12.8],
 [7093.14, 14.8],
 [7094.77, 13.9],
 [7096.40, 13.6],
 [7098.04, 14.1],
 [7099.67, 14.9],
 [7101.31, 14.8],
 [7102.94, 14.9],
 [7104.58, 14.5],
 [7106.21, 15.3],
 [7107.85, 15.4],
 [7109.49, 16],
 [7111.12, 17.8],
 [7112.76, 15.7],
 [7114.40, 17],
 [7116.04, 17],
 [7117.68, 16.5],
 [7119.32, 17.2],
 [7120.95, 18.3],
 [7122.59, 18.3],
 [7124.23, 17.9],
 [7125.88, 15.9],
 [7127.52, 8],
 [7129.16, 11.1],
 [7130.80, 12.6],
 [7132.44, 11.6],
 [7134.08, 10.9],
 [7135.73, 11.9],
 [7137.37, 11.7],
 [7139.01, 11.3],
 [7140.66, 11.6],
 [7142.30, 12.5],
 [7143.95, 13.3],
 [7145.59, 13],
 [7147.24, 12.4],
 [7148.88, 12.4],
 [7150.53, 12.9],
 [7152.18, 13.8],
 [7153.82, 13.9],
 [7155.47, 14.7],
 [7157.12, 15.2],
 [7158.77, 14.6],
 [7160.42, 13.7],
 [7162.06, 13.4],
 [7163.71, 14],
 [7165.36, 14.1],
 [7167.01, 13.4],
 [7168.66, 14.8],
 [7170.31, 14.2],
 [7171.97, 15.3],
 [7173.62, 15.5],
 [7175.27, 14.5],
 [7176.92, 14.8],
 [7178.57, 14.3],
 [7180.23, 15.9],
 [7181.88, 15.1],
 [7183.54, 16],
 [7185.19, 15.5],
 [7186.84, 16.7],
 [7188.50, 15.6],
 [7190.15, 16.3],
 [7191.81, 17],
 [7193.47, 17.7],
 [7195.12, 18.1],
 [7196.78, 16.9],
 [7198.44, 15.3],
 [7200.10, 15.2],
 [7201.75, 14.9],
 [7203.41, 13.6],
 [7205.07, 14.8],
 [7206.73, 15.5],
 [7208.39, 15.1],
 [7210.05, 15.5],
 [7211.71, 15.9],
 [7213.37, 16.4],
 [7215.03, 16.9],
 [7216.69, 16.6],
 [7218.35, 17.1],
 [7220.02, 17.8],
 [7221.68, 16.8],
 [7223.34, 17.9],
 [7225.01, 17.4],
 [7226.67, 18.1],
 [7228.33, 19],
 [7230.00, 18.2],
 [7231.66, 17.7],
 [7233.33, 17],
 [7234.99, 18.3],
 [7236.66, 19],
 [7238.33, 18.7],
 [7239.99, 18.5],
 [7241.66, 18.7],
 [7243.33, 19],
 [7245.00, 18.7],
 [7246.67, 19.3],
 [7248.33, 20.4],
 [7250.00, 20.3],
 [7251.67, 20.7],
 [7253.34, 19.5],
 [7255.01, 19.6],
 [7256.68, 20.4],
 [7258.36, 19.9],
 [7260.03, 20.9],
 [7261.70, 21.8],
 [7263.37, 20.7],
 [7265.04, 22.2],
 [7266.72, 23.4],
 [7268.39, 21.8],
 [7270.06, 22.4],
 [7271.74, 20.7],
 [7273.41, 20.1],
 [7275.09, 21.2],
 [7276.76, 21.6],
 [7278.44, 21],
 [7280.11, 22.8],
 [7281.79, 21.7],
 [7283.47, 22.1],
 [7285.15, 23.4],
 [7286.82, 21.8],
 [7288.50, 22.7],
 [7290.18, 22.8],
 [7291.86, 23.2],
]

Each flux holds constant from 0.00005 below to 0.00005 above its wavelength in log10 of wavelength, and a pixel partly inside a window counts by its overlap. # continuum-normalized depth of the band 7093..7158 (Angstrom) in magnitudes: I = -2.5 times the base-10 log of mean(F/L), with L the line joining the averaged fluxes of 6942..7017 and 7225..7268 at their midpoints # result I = 0.336 mag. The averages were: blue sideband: 19.1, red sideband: 19.6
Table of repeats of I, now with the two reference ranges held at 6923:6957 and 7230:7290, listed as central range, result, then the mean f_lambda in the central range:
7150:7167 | 0.35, 14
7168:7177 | 0.29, 14.9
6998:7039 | -0.21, 21.5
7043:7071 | -0.15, 20.7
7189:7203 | 0.21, 16.3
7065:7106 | 0.10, 16.7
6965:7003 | -0.12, 19.3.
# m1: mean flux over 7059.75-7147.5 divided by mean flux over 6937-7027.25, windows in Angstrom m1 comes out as 0.81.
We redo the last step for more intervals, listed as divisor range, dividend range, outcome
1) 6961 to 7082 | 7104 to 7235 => 0.74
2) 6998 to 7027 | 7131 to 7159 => 0.62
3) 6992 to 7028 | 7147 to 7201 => 0.73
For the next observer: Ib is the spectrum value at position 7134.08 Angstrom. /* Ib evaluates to 10.9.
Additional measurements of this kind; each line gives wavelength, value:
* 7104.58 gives 14.5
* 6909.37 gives 15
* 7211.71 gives 15.9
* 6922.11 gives 13.9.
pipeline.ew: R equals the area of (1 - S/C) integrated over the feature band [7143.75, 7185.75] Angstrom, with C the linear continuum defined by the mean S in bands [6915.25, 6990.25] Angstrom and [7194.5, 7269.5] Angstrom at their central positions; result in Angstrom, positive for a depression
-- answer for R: 8.8 Angstrom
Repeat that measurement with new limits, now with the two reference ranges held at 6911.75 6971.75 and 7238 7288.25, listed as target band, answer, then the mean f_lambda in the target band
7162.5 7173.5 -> 2.9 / 14.3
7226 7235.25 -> 1.1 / 18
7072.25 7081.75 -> -0.5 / 19.4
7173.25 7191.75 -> 4.0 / 15.5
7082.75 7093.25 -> 1.4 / 16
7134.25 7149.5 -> 5.6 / 12.2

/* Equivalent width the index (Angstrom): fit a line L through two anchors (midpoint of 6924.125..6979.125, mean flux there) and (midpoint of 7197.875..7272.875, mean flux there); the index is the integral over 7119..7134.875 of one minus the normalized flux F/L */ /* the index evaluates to 3.5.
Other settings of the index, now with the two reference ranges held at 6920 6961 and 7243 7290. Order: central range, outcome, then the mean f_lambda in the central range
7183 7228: 8.7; 16.4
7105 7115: 1.5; 16.1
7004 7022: -3.3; 20.8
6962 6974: -1.2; 18.5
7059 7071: 0.6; 17.4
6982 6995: -1.7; 19.5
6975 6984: -1.1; 19.2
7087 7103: 3.8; 14.2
